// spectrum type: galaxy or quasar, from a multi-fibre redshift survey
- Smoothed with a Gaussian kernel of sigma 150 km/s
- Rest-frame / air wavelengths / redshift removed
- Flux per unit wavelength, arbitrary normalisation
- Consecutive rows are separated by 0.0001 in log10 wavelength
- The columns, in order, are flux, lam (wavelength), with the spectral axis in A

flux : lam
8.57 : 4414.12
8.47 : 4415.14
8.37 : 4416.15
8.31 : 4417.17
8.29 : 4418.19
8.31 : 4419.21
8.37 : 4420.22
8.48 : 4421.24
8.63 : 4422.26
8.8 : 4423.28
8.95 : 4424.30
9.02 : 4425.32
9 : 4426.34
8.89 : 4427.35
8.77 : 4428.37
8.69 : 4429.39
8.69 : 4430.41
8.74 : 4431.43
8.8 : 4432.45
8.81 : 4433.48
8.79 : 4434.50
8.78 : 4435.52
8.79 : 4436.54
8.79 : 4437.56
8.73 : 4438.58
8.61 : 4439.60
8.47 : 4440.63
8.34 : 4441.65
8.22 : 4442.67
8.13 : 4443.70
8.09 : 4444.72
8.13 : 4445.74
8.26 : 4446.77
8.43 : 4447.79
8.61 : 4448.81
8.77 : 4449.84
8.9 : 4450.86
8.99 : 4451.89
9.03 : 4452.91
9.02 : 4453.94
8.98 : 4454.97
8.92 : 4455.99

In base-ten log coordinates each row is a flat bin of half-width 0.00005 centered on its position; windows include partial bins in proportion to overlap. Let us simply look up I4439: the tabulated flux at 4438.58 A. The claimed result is 8.73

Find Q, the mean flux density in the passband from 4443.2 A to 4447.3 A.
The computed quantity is 8.16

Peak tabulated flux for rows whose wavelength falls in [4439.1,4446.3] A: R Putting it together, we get 8.61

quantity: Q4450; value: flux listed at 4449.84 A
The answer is 8.77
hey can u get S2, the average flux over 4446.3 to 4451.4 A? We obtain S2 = 8.6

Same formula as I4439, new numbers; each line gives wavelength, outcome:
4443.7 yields 8.13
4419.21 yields 8.31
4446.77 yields 8.26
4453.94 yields 9.02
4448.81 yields 8.61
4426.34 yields 9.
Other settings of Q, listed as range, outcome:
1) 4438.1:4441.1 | 8.59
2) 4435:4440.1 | 8.75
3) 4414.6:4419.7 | 8.34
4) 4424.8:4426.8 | 9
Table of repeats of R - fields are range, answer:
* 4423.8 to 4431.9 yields 9.02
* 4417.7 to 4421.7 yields 8.48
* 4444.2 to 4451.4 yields 8.9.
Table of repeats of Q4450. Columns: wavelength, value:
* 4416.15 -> 8.37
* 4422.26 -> 8.63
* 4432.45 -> 8.8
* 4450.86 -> 8.9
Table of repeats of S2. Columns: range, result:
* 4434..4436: 8.79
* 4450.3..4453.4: 8.98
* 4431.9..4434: 8.77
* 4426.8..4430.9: 8.78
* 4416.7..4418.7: 8.28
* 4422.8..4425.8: 8.92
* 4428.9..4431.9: 8.71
